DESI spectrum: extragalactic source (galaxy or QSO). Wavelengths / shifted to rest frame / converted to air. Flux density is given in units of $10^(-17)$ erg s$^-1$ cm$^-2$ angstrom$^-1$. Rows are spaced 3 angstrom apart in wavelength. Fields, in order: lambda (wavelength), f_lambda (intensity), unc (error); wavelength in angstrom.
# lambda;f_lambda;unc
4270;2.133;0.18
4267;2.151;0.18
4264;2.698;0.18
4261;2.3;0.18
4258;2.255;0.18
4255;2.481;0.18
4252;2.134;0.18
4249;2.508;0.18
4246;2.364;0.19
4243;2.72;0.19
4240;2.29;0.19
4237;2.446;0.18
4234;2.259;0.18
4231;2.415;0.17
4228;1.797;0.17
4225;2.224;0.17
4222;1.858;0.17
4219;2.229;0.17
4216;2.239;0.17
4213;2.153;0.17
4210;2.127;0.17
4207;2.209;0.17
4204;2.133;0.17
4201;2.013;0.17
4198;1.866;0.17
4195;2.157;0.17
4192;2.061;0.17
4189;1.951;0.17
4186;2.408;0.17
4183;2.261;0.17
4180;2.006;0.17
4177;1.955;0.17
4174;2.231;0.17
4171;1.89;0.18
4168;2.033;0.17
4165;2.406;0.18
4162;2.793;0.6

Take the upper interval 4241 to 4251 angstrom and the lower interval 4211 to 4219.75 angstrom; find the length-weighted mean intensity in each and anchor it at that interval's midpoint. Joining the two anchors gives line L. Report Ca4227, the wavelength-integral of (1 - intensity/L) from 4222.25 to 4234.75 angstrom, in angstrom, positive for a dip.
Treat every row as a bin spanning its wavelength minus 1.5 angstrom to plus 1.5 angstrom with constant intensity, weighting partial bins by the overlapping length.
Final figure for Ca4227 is 1.03 angstrom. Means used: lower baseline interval 2.2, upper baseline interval 2.5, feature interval 2.14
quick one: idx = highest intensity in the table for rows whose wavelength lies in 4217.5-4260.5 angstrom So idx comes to 2.72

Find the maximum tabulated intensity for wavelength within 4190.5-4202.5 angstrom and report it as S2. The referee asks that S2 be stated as 2.157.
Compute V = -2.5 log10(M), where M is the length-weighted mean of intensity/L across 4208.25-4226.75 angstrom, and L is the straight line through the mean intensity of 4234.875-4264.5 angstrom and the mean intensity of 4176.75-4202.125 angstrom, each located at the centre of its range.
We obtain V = 0.05 mag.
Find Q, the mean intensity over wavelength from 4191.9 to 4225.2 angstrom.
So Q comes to 2.1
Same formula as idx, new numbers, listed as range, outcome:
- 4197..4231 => 2.415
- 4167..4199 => 2.408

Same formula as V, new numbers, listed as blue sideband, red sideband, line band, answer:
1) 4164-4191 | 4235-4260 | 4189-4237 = 0.07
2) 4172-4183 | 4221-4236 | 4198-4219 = -0.01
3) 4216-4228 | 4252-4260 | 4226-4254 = -0.06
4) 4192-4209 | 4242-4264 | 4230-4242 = -0.03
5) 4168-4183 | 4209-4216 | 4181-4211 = 0.00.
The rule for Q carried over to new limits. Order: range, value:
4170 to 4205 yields 2.08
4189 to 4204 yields 2.03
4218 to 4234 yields 2.12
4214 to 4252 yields 2.27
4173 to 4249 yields 2.18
